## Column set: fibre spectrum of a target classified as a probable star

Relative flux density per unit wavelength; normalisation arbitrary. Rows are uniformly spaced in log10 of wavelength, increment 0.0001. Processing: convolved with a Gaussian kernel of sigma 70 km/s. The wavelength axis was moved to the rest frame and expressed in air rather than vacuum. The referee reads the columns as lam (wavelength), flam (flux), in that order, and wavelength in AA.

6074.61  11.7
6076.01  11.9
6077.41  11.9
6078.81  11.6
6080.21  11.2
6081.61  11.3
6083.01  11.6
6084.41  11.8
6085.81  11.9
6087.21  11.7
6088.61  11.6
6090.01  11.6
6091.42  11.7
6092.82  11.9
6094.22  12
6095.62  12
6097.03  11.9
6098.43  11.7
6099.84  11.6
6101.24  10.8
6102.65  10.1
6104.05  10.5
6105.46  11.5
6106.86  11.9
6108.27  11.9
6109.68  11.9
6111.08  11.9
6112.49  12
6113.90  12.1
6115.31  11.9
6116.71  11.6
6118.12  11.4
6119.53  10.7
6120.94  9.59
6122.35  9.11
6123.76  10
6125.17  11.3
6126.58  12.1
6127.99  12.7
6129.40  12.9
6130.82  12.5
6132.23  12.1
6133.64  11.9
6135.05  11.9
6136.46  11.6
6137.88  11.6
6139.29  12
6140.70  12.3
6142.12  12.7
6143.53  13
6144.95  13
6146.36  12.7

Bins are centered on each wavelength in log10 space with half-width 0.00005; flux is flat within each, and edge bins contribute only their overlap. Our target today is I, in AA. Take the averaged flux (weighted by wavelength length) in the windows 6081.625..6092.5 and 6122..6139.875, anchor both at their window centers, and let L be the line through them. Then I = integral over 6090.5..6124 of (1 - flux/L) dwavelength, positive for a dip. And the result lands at 1.0 AA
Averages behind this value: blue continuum 11.7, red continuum 11.7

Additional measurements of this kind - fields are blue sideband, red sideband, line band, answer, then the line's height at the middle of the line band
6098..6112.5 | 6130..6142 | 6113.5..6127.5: 0.9 AA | 11.7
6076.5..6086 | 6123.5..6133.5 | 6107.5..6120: 0.2 AA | 11.9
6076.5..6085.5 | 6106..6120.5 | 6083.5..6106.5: 0.2 AA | 11.6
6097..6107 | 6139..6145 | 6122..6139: 0.7 AA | 12.2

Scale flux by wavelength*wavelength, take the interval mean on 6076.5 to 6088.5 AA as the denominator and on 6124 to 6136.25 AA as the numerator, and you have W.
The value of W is 1.05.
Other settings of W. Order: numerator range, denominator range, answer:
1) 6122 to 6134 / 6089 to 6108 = 1.03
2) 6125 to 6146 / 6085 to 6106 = 1.08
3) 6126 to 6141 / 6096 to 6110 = 1.08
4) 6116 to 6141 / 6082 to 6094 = 0.99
